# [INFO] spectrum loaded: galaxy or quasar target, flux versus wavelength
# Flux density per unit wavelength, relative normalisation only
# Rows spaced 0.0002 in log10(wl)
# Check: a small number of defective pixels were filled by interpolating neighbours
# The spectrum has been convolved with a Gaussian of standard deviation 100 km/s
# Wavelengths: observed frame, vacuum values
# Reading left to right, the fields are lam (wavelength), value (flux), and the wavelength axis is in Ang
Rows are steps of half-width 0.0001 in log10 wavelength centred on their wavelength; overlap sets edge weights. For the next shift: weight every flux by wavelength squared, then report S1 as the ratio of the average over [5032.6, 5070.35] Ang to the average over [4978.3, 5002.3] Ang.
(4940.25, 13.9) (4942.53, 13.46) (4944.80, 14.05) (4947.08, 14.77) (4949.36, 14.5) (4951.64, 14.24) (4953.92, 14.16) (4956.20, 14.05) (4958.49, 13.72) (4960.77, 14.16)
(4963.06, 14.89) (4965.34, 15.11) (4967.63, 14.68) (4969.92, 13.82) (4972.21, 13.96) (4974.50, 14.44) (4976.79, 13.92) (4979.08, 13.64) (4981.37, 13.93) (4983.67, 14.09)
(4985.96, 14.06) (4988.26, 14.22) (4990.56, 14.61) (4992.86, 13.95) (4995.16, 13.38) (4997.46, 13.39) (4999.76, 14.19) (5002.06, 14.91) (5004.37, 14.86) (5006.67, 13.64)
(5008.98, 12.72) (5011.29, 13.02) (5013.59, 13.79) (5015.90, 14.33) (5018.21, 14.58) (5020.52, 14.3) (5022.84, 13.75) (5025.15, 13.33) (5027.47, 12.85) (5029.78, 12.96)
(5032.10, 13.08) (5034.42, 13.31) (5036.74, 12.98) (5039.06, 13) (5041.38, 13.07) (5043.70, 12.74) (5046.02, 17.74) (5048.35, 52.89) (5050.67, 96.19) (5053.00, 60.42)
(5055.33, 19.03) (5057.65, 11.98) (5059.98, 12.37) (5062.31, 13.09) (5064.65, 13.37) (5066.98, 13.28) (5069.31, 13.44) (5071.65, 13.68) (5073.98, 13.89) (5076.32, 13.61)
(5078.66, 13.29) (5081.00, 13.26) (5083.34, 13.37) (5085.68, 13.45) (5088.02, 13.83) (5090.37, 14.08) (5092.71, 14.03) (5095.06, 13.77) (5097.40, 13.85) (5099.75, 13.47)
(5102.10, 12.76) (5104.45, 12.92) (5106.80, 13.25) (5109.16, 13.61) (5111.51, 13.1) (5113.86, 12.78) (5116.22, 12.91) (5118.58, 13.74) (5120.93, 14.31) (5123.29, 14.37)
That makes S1 1.8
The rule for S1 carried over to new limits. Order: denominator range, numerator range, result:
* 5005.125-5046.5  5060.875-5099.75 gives 1.02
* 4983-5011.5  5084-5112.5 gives 1.01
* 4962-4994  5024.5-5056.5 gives 1.89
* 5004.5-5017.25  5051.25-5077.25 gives 1.48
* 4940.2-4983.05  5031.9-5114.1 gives 1.35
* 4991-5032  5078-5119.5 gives 1.01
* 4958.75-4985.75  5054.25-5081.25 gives 1.00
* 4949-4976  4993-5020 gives 0.99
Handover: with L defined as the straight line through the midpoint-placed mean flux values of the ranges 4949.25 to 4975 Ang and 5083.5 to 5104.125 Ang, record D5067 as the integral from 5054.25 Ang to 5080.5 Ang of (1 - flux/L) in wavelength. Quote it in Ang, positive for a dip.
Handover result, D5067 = 0.10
